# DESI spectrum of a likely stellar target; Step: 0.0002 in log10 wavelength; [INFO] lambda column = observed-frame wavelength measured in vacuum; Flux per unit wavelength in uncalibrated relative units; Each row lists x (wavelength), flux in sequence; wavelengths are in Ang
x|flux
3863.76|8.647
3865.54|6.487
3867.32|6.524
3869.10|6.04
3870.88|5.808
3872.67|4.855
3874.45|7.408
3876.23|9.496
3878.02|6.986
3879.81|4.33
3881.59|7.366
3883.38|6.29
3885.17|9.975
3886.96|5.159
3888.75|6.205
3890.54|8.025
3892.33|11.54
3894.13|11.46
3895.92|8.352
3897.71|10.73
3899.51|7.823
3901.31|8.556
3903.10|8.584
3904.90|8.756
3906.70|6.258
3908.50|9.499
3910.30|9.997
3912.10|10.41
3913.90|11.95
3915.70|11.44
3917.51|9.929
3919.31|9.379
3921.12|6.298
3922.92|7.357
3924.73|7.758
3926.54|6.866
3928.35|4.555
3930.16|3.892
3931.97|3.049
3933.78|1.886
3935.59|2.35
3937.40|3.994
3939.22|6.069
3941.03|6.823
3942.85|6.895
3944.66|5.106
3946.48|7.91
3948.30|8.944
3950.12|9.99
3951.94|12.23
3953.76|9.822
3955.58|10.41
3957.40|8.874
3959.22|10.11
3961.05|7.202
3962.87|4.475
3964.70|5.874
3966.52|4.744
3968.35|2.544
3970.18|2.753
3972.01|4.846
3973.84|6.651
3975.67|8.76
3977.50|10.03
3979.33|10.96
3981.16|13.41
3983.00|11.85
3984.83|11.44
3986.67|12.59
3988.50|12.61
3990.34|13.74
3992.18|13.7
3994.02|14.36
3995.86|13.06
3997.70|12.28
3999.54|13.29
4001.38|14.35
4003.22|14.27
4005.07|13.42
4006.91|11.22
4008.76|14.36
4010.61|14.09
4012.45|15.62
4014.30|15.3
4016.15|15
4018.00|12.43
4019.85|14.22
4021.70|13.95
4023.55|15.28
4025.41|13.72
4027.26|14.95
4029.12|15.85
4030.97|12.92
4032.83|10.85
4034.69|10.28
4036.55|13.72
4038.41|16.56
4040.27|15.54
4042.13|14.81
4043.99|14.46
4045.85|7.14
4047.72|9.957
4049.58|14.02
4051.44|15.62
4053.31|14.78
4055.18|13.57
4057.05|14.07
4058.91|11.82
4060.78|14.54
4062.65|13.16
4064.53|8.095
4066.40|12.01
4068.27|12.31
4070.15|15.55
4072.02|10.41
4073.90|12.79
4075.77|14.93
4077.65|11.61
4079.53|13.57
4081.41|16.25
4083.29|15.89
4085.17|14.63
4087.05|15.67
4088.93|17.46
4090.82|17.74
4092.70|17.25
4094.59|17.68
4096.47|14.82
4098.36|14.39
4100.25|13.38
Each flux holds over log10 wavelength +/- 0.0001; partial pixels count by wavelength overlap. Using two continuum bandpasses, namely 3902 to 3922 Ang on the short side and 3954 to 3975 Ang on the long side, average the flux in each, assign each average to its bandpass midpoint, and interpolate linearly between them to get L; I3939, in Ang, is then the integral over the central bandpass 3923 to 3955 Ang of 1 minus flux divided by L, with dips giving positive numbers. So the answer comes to 5.0 Ang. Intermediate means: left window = 9.32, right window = 6.37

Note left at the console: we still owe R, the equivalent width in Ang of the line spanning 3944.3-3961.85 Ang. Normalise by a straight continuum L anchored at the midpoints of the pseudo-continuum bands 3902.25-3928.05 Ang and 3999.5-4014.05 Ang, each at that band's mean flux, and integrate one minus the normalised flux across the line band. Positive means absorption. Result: 2.8 Ang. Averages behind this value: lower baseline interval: 8.79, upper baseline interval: 13.9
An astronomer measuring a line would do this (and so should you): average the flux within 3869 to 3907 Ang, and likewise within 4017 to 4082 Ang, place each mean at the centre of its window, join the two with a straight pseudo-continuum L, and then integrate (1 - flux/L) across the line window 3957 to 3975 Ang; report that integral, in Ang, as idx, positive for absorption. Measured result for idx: 8.0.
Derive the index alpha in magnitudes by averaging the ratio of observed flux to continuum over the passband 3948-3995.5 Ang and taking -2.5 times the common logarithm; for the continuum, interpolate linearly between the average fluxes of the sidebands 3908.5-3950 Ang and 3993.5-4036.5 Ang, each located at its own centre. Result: 0.11 mag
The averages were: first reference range 7.06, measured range 9.4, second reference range 13.7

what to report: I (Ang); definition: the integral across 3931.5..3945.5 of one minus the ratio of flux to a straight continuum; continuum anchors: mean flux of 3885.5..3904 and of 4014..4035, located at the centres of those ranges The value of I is 7.89 Ang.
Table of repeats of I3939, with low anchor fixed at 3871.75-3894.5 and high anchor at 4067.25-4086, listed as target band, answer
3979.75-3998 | -3.2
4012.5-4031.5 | -3.9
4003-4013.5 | -2.0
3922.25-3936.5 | 6.8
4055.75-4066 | 0.7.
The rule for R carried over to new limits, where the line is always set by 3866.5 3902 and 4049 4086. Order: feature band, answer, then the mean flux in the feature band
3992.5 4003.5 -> -2.25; 13.6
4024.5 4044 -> -2.40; 13.9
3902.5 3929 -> -0.07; 8.64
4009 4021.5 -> -2.76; 14.4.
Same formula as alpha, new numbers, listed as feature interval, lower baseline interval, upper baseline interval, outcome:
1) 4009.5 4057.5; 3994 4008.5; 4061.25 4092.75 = -0.02 mag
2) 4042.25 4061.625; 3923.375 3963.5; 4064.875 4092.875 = -0.02 mag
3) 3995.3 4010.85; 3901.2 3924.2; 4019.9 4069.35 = -0.12 mag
